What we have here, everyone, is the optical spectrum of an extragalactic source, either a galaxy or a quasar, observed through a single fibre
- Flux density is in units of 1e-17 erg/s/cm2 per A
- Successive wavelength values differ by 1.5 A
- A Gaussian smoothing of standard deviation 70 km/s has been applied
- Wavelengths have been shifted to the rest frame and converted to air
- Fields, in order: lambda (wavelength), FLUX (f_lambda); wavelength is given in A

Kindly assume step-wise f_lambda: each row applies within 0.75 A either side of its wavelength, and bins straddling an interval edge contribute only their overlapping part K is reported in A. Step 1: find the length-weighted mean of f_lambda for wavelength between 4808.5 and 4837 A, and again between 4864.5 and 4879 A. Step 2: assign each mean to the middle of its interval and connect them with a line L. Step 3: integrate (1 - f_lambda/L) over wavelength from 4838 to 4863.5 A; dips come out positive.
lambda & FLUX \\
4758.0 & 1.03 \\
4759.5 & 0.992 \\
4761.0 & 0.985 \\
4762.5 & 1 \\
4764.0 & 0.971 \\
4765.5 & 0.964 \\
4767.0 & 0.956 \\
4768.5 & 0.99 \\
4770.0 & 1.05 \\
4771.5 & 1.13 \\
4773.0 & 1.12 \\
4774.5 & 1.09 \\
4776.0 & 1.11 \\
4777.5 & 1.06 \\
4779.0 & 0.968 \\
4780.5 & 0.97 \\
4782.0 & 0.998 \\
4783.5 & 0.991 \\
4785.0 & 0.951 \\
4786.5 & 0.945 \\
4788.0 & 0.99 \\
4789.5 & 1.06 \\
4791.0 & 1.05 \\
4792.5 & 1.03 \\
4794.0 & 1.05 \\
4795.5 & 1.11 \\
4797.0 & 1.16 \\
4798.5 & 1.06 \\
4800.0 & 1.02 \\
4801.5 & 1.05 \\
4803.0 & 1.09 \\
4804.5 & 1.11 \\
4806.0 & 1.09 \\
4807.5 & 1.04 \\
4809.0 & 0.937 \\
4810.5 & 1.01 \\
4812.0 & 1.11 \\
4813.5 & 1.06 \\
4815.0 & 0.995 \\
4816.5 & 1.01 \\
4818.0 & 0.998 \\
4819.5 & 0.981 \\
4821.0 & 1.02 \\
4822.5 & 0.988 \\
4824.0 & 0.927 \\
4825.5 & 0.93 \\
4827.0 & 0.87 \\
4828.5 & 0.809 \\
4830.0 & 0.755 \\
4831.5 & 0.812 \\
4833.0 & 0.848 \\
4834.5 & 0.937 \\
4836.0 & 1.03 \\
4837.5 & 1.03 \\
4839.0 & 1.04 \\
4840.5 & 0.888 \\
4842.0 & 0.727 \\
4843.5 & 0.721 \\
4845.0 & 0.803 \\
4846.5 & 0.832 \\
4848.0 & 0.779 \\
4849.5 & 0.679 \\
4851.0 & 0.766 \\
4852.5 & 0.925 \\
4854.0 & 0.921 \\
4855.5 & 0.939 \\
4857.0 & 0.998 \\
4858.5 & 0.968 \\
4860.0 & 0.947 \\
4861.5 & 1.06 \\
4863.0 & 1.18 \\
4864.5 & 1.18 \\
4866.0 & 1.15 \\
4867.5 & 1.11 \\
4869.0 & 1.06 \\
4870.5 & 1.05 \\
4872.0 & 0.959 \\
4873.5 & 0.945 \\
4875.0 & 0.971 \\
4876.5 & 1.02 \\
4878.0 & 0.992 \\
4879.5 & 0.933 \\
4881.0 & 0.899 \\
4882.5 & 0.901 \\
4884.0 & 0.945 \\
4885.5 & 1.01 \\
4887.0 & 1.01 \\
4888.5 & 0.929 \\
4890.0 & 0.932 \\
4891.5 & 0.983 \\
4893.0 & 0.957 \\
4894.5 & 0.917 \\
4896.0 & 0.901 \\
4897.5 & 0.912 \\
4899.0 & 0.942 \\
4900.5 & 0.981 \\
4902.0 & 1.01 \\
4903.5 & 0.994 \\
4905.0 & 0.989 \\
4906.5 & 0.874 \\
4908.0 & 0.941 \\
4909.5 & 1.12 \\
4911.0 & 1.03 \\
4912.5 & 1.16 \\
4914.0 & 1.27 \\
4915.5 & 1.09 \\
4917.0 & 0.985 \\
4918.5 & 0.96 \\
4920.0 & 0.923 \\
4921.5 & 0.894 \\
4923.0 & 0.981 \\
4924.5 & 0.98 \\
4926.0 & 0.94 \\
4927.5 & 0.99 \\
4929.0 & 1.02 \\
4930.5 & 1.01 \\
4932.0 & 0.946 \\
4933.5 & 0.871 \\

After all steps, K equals 2.8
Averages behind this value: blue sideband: 0.95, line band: 0.891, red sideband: 1.03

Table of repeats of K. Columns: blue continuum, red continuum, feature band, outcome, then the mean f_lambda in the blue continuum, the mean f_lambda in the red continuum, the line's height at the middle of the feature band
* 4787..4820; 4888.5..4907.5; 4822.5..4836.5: 1.87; 1.05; 0.948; 1.02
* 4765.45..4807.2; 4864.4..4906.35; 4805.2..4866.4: 4.18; 1.04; 0.98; 1.01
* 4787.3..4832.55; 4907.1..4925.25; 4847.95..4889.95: 1.71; 1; 1.03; 1.02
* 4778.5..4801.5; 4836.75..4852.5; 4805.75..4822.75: -1.45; 1.02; 0.831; 0.939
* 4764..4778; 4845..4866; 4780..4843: 0.62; 1.05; 0.939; 0.996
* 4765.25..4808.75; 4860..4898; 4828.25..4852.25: 4.06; 1.04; 0.996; 1.01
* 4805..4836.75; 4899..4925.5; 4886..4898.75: 0.69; 0.961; 1.01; 0.998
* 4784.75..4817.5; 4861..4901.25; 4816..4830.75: 1.46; 1.04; 0.993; 1.03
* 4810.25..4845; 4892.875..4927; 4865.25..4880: -0.88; 0.931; 0.99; 0.963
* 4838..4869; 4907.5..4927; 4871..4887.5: 0.12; 0.935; 1.02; 0.97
